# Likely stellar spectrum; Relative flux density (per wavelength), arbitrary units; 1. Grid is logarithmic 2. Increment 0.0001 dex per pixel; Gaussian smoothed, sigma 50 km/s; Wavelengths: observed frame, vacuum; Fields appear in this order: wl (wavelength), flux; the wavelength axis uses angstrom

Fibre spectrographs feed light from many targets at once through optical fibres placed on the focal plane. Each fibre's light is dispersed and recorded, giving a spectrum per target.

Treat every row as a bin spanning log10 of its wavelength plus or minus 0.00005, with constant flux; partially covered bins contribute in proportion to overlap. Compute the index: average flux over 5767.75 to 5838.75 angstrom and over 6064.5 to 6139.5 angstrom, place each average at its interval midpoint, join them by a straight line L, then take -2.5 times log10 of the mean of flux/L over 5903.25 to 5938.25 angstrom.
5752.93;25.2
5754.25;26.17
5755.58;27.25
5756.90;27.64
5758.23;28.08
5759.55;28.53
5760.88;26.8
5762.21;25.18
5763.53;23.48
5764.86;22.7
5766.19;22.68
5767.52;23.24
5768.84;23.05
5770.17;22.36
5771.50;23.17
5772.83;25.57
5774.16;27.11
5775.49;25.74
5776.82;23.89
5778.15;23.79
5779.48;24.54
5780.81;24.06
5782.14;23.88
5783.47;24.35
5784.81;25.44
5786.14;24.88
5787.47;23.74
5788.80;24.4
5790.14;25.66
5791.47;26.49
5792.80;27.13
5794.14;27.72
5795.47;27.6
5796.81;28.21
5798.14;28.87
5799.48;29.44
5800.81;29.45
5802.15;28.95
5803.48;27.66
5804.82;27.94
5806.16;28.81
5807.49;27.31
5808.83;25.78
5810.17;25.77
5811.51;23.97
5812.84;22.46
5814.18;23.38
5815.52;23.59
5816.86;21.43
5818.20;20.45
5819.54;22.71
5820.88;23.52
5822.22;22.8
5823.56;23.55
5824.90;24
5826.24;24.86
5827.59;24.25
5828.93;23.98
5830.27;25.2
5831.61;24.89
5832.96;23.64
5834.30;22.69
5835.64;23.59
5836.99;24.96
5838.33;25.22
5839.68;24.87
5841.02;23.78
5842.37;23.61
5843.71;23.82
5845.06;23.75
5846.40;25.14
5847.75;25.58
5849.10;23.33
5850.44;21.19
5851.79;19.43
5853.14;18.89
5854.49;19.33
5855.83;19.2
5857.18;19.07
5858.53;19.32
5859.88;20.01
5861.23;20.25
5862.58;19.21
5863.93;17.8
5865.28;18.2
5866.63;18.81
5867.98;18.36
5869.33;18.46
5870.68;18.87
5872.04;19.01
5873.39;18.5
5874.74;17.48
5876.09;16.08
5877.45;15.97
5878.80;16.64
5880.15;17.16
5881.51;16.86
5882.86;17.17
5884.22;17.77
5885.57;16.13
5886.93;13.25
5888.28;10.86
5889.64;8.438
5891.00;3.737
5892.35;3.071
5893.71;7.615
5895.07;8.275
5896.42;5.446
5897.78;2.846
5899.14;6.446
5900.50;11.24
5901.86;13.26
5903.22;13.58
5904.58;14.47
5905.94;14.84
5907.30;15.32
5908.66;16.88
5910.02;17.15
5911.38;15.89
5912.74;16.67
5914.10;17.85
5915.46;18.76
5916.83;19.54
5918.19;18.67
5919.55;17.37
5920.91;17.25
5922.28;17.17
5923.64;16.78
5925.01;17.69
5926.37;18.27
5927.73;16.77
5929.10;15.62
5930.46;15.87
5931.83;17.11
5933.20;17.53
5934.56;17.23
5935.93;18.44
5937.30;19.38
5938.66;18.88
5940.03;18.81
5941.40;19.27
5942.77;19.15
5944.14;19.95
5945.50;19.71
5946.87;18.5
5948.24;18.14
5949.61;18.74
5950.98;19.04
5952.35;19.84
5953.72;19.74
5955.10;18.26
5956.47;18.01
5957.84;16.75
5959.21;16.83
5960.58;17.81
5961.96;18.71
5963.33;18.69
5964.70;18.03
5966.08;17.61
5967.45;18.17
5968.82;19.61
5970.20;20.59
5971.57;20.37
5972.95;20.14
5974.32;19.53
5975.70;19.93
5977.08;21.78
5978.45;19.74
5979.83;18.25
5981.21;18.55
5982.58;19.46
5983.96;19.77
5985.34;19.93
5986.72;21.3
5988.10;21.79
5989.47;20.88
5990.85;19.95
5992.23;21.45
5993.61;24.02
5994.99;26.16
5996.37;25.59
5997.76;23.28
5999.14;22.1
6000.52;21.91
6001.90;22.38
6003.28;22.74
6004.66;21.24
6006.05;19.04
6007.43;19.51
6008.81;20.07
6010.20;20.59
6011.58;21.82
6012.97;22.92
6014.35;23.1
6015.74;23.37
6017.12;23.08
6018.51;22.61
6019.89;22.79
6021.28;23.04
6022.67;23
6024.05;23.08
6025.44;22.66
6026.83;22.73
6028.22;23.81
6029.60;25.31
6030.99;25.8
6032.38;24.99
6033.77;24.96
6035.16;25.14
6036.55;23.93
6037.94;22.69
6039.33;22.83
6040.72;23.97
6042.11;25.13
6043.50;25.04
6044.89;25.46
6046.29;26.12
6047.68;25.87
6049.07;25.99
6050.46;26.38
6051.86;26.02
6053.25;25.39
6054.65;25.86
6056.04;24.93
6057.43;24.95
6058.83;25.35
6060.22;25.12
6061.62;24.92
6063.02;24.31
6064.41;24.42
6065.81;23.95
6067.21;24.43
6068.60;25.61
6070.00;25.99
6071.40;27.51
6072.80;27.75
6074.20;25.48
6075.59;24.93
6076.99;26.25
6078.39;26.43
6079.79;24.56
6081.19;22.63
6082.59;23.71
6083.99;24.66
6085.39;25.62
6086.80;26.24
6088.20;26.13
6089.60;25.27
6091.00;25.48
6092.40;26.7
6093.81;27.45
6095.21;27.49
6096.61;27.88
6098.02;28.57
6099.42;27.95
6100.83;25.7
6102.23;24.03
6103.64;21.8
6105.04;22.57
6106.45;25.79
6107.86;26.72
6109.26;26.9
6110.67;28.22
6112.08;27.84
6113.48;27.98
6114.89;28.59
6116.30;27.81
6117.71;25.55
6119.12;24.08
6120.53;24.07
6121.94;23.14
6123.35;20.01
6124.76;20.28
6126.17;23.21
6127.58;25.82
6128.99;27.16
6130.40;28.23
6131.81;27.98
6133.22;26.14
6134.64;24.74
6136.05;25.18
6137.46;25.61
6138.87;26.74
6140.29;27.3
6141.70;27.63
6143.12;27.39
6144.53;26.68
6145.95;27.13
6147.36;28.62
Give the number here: 0.43 mag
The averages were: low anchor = 25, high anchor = 25.7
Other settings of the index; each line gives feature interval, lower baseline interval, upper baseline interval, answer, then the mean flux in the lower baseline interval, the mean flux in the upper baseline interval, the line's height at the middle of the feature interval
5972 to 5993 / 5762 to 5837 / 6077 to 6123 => 0.25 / 24.9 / 25.8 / 25.5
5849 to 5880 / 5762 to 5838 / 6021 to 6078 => 0.31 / 24.9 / 24.9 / 24.9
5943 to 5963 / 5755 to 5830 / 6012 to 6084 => 0.32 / 25.2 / 24.6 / 24.9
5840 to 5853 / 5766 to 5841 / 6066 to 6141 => 0.09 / 25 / 25.7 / 25.1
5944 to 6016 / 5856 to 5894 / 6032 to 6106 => 0.04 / 16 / 25.3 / 21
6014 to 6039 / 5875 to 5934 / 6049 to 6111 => -0.07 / 14.3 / 25.6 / 22.2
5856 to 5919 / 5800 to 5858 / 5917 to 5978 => 0.37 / 23.9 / 18.5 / 21.2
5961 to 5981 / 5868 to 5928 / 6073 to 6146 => -0.05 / 14.6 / 25.8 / 18.5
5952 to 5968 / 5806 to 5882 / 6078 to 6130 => 0.28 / 21.7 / 25.5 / 23.4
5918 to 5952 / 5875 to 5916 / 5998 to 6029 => -0.13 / 13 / 22.2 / 16.1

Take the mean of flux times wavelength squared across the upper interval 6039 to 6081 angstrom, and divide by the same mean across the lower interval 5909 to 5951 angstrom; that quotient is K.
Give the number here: 1.47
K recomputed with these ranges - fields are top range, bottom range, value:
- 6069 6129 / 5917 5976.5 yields 1.46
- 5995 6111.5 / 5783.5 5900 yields 1.27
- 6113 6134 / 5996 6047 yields 1.13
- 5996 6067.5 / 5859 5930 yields 1.64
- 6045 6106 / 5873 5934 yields 1.87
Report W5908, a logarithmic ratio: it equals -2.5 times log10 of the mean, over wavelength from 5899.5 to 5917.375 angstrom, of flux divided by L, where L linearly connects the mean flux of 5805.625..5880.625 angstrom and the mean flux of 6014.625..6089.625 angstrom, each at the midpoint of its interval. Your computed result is 0.41 mag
